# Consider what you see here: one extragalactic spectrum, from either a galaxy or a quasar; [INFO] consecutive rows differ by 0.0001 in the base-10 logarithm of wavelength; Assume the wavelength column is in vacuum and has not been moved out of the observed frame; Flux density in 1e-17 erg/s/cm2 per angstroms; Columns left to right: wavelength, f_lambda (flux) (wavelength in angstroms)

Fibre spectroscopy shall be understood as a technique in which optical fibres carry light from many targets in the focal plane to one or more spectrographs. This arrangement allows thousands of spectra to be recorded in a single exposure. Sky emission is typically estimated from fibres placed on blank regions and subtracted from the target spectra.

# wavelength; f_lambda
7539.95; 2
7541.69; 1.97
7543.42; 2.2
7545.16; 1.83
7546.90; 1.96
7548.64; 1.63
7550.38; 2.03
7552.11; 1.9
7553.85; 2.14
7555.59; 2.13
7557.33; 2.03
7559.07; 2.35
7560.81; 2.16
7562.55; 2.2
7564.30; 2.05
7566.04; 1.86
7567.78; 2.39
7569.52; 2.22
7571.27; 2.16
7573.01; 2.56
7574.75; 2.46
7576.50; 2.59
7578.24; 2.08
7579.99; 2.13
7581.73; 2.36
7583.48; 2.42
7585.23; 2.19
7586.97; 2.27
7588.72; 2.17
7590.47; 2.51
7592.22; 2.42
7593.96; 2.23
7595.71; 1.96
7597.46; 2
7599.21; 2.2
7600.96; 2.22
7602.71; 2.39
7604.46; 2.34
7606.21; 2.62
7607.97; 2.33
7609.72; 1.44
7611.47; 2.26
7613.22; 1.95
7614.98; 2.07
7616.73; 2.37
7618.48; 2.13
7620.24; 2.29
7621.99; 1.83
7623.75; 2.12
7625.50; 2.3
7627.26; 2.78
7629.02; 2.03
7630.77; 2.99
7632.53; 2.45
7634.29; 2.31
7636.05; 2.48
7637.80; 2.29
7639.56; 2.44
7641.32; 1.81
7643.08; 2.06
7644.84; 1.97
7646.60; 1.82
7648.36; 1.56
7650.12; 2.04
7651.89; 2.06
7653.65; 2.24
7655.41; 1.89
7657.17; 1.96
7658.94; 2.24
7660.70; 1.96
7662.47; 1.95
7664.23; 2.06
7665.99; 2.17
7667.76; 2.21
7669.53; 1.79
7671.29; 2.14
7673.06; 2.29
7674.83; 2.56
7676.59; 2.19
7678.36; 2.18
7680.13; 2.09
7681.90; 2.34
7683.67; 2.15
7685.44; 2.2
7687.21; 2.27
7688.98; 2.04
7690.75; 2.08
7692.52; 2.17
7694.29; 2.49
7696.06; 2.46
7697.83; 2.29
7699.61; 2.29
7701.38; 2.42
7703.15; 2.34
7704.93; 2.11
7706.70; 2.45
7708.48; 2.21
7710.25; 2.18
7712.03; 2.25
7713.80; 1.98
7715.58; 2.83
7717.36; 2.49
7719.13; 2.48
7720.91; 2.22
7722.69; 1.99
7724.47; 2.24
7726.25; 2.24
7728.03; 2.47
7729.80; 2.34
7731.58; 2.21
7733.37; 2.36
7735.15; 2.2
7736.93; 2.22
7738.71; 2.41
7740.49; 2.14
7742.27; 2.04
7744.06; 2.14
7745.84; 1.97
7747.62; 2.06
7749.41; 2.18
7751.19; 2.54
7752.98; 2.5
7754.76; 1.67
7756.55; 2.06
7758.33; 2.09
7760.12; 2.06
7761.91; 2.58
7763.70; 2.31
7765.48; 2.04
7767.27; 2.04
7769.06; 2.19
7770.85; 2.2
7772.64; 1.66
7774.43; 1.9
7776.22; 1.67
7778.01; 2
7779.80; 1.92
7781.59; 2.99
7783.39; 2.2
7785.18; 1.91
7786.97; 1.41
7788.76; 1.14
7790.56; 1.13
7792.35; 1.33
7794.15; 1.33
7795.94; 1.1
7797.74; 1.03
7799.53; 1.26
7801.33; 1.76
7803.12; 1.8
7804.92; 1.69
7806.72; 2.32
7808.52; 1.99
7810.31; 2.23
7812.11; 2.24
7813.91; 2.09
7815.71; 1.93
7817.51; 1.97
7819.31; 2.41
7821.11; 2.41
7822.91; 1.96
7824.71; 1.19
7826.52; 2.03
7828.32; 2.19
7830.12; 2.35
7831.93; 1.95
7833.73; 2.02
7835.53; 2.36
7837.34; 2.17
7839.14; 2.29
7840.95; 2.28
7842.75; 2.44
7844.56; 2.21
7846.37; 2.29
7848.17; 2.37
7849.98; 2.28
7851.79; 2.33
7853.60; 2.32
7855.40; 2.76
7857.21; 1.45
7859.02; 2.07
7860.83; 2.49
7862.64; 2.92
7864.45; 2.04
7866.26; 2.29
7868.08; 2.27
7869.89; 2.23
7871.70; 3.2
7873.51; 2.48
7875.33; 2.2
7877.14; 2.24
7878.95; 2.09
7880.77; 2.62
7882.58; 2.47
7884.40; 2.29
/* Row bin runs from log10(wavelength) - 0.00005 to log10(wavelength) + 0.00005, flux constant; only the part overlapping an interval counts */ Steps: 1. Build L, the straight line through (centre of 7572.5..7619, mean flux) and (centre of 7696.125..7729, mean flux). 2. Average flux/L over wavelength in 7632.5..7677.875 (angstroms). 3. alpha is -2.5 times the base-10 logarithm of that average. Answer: 0.084 mag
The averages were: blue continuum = 2.25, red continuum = 2.31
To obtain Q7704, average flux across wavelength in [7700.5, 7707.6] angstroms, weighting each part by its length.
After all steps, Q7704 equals 2.33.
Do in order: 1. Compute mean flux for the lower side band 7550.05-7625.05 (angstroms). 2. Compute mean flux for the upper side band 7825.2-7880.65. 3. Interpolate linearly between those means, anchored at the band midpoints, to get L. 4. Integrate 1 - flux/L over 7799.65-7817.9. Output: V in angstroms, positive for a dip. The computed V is 2.4 angstroms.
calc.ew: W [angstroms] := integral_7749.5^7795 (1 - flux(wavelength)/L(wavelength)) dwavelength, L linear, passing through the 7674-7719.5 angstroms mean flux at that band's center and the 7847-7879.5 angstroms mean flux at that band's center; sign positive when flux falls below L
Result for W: 6.9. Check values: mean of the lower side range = 2.29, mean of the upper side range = 2.34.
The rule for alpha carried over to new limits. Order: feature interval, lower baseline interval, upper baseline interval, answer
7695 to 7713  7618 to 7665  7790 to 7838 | -0.127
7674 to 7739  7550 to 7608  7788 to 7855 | -0.094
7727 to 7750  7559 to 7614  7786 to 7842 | -0.120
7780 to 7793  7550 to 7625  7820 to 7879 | 0.269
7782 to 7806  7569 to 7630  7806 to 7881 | 0.429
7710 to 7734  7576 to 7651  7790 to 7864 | -0.094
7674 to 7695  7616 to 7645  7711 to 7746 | 0.022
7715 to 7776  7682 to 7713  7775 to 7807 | -0.131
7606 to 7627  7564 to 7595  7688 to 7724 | 0.069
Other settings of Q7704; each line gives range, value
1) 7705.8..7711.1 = 2.28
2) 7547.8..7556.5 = 1.97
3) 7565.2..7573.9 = 2.24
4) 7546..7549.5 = 1.79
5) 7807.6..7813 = 2.16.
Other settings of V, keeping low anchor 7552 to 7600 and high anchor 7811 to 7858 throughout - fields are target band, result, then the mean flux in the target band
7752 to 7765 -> 0.0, 2.18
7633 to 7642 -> -0.3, 2.29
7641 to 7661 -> 2.1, 1.97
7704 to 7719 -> -0.9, 2.32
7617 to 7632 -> -0.7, 2.31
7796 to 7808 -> 3.1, 1.62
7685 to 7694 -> 0.1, 2.17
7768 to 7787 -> 1.3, 2.03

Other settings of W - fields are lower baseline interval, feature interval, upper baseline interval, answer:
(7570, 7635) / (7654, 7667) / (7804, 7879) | 1.2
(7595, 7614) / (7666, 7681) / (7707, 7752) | 0.2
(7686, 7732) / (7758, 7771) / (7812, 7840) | 0.0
